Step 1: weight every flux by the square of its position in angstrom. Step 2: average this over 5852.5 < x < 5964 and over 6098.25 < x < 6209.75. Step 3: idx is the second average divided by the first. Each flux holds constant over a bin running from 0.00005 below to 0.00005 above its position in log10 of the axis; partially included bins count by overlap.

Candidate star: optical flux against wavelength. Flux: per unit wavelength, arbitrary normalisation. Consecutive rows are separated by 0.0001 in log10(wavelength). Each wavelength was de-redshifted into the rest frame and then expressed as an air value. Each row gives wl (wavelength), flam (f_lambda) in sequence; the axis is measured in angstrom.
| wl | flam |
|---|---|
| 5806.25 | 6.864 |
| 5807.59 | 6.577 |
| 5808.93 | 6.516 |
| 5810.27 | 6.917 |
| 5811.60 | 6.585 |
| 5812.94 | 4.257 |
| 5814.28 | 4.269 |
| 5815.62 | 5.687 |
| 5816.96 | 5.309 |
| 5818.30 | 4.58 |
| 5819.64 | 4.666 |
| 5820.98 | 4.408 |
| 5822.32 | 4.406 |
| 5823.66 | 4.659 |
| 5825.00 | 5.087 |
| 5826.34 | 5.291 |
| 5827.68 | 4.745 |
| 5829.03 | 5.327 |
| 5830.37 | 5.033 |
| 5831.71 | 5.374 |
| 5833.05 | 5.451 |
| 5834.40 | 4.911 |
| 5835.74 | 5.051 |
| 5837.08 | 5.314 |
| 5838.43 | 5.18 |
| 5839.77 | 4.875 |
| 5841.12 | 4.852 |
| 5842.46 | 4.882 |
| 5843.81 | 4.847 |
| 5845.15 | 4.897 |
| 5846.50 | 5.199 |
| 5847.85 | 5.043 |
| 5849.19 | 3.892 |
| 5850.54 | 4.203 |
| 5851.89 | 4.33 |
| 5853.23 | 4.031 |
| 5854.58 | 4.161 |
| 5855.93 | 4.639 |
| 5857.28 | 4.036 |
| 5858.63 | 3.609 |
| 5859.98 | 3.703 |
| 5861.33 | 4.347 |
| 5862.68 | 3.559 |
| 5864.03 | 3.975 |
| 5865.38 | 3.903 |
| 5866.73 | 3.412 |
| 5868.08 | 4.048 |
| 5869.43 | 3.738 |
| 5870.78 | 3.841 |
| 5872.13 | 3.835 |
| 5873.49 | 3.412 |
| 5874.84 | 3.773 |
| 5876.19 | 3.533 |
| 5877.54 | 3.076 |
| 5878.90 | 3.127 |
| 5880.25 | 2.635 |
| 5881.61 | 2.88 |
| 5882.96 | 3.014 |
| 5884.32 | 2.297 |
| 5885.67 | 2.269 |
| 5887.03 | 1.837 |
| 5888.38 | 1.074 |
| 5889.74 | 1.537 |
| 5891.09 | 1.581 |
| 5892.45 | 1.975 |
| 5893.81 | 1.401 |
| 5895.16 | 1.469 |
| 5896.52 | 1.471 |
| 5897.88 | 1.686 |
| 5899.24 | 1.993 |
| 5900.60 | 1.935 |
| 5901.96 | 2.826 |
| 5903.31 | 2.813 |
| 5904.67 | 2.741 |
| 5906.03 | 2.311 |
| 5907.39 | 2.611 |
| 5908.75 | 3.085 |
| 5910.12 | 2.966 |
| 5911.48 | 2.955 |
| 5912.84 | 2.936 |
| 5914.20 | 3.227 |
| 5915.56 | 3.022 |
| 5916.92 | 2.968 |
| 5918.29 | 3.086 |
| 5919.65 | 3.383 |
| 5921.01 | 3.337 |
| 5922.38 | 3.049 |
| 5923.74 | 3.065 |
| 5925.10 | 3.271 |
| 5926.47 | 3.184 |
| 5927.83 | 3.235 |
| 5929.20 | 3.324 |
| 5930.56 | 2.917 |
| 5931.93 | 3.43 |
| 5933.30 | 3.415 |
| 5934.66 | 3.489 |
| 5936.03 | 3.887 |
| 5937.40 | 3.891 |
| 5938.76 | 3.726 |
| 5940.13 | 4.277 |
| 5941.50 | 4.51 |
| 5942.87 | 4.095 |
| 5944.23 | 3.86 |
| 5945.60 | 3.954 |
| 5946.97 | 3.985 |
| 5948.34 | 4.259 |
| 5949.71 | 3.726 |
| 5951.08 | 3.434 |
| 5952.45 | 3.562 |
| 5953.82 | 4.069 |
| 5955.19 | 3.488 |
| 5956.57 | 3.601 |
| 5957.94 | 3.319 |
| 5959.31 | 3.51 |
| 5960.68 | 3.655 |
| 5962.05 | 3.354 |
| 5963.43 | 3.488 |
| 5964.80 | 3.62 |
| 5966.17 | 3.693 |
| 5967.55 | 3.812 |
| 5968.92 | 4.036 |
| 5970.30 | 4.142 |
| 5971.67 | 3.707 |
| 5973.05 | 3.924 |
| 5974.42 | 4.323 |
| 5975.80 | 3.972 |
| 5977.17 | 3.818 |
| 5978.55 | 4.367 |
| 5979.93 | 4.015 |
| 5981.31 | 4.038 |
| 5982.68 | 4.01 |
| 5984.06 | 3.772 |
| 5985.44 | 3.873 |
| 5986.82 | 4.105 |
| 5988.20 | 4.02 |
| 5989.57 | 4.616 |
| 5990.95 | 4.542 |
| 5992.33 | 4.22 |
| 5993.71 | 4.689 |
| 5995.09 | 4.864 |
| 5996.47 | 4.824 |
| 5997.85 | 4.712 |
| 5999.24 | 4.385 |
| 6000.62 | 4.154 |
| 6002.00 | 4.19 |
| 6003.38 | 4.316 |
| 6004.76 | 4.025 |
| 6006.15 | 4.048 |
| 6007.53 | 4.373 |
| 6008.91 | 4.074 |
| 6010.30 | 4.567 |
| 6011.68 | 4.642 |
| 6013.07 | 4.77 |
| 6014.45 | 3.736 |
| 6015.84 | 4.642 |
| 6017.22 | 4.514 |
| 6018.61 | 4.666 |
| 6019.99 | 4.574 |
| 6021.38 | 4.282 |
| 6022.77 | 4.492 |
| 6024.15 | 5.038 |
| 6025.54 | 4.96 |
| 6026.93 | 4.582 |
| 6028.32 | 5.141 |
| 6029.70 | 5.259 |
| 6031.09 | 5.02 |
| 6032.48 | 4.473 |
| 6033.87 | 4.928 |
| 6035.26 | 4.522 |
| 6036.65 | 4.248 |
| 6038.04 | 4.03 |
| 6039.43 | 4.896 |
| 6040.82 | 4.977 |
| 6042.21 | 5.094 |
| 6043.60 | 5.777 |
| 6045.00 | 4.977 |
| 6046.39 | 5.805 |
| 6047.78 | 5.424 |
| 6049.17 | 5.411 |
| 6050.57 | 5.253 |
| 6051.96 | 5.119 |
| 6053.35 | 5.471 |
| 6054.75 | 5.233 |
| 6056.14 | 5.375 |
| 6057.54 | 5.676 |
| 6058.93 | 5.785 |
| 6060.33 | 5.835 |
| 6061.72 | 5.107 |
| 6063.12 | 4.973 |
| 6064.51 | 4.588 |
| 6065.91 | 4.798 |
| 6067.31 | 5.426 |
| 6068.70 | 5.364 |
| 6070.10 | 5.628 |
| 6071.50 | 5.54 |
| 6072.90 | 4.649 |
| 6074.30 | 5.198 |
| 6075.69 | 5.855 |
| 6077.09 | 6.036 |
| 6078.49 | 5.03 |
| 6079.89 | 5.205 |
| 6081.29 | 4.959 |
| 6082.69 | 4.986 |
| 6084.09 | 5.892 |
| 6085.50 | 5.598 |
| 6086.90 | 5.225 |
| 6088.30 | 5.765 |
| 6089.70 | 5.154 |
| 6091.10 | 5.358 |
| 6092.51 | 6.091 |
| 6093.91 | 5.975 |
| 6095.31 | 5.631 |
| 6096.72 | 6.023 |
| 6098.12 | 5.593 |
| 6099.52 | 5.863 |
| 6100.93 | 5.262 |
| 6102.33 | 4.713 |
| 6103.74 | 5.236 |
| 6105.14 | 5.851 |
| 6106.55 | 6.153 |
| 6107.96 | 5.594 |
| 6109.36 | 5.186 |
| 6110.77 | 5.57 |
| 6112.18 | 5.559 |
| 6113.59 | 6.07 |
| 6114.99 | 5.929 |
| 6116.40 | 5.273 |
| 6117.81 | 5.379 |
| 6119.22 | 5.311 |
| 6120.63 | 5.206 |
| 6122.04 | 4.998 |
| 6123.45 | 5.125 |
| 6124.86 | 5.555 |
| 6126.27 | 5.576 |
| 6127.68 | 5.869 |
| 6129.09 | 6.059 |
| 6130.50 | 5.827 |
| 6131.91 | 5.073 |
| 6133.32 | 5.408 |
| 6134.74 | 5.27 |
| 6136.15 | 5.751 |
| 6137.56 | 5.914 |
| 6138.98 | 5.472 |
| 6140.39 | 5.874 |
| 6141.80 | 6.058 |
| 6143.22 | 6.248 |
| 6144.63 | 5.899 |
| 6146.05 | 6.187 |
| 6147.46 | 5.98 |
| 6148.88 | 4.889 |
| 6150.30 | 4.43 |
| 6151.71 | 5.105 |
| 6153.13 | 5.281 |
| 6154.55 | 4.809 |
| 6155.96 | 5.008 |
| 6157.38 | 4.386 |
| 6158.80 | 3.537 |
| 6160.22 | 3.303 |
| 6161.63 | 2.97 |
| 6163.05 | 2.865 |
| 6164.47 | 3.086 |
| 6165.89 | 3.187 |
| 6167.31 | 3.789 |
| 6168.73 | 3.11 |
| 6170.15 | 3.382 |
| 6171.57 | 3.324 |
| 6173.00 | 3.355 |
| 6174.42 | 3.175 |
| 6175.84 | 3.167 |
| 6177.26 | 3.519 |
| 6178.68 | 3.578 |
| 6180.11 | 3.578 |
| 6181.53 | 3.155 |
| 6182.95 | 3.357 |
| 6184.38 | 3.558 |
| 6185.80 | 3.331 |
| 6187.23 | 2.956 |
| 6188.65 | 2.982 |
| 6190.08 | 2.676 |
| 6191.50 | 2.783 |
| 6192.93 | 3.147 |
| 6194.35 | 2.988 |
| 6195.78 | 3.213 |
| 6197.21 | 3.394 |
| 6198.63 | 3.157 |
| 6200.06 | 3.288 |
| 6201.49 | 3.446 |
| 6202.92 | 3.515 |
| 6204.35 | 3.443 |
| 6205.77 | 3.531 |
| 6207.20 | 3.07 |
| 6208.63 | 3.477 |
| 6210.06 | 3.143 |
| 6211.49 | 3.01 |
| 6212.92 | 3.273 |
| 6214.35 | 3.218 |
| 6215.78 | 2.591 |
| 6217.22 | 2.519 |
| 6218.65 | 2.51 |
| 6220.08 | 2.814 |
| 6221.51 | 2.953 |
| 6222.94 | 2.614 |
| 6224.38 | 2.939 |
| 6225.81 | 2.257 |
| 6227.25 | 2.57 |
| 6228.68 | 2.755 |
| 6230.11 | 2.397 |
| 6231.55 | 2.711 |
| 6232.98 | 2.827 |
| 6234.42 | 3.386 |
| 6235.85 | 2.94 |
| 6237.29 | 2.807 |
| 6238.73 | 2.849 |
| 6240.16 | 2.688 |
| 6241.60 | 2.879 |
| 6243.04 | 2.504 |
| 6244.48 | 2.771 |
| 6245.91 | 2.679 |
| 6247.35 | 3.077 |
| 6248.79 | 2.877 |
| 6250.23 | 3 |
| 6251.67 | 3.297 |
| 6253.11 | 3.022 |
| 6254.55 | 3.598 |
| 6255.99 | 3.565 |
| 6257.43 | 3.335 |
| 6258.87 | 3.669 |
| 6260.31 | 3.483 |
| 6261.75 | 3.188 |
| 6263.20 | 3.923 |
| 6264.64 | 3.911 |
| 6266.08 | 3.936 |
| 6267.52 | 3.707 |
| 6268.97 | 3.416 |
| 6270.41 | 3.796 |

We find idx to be 1.50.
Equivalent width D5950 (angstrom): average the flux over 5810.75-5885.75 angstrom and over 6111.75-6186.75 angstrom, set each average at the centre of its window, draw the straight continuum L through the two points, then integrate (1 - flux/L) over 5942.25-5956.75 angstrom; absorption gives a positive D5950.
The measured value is 2.0 angstrom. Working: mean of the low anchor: 4.33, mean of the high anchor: 4.65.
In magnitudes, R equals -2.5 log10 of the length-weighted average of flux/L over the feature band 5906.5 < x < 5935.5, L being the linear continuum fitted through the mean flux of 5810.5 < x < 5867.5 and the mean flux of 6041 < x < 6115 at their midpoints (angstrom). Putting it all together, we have 0.494 mag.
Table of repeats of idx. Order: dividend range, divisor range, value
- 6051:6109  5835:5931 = 1.75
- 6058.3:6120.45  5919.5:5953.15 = 1.59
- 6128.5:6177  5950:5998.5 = 1.23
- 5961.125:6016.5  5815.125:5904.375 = 1.15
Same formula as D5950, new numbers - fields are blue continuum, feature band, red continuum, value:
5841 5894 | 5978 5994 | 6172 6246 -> -4.0 angstrom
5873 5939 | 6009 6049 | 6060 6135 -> -2.6 angstrom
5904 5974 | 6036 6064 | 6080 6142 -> -2.4 angstrom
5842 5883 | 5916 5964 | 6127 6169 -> 7.2 angstrom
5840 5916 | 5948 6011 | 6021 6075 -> 4.6 angstrom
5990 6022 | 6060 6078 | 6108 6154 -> -1.1 angstrom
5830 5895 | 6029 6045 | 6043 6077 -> 1.0 angstrom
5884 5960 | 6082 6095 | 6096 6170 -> -2.4 angstrom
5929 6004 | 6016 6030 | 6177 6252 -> -3.7 angstrom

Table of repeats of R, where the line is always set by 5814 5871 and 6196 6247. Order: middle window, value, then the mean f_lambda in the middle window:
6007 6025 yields -0.173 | 4.5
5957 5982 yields 0.058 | 3.82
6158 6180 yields -0.044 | 3.3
